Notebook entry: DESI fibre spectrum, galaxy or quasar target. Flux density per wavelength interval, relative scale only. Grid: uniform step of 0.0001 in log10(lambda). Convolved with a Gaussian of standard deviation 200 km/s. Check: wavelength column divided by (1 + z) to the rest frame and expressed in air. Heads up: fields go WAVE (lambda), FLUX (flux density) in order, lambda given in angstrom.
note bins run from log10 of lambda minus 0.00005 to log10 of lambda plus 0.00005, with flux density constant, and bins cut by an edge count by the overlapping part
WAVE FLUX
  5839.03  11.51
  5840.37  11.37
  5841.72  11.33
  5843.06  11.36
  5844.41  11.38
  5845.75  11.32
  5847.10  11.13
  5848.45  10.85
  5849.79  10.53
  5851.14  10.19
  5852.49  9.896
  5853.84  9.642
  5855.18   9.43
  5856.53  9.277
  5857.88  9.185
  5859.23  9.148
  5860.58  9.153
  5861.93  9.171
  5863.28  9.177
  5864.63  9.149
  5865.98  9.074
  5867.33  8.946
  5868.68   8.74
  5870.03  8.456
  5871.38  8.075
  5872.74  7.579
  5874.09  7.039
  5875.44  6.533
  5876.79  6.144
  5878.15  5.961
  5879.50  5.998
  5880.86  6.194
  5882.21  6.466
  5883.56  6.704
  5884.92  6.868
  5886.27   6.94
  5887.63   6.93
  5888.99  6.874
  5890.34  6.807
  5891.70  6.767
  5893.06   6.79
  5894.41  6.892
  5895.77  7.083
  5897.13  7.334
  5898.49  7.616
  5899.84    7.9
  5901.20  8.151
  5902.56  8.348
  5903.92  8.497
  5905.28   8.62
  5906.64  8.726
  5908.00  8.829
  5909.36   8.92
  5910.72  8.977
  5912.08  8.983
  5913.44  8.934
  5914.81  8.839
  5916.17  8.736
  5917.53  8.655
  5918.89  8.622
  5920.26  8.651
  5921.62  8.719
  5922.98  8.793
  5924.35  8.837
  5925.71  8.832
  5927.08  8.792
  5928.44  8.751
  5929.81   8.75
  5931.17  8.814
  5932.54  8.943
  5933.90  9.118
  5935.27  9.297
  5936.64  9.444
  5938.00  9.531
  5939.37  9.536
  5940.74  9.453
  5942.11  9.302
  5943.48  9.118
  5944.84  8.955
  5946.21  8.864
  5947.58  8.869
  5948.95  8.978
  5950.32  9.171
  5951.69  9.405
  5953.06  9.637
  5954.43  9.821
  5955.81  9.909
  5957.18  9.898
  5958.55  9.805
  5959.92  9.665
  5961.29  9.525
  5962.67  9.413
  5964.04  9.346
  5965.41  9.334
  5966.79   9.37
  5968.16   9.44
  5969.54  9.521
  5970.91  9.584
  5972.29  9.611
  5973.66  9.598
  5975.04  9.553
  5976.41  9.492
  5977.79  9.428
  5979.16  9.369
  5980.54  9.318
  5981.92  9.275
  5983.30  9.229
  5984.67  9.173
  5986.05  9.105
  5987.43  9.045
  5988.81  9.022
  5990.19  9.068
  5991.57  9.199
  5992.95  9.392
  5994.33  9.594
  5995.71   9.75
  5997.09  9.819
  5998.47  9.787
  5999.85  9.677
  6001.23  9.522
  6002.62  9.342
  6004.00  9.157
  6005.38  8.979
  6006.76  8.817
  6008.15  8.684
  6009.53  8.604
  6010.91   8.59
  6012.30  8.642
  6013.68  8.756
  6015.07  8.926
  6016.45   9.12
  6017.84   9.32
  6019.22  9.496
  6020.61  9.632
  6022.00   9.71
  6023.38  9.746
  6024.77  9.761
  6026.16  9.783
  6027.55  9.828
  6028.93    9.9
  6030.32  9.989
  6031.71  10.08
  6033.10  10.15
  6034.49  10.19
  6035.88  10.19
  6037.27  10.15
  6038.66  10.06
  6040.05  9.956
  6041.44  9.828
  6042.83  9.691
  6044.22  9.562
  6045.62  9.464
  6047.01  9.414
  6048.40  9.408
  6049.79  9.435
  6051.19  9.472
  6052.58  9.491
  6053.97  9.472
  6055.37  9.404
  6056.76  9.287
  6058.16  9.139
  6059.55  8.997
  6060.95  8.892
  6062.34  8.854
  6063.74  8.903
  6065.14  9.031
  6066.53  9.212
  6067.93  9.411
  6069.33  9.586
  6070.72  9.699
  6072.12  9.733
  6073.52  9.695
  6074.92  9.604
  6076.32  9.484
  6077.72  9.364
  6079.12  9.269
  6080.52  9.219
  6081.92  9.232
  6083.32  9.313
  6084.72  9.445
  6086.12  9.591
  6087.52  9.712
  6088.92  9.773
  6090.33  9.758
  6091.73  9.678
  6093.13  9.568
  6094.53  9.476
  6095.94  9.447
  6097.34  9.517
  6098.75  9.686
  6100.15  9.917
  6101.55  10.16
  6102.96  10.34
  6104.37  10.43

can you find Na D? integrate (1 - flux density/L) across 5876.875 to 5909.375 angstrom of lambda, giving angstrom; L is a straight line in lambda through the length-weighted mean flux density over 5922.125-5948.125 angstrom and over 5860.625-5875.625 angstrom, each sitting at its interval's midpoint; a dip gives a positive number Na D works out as 5.2 angstrom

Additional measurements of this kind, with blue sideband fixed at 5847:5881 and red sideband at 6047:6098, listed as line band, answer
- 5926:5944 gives -0.48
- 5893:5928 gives 1.55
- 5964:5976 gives -0.62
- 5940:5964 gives -1.17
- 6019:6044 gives -1.74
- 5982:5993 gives -0.07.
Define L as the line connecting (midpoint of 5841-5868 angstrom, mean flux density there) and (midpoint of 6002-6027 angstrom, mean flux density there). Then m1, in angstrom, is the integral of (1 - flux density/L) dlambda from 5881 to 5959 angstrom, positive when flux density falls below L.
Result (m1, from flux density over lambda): 9.10 angstrom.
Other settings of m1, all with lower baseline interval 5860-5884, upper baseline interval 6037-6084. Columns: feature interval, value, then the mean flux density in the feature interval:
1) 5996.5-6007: -0.6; 9.41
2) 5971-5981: -1.0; 9.49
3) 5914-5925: -0.8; 8.73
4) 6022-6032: -0.8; 9.85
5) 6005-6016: 0.3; 8.75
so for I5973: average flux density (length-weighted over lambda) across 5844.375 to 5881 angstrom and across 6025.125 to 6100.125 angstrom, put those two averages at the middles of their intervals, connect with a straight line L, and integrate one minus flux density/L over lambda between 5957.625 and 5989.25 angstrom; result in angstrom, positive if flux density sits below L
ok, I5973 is -0.6 angstrom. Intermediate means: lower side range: 8.83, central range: 9.41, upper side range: 9.56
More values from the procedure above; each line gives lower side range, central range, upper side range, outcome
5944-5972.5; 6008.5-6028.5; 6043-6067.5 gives 0.1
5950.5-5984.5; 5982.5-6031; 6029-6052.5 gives 1.8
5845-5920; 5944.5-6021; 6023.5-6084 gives -2.5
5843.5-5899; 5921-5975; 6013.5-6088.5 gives -3.0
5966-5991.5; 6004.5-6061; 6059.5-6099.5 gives -0.5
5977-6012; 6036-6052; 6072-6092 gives -0.5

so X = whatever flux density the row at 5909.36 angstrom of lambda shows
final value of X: 8.92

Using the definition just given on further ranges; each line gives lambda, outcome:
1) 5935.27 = 9.297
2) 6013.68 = 8.756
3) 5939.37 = 9.536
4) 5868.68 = 8.74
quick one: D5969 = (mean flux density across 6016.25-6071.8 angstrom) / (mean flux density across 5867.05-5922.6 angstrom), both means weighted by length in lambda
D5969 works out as 1.24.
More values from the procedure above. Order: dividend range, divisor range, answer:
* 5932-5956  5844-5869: 0.95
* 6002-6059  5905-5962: 1.04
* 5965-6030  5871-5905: 1.32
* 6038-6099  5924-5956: 1.03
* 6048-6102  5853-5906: 1.21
